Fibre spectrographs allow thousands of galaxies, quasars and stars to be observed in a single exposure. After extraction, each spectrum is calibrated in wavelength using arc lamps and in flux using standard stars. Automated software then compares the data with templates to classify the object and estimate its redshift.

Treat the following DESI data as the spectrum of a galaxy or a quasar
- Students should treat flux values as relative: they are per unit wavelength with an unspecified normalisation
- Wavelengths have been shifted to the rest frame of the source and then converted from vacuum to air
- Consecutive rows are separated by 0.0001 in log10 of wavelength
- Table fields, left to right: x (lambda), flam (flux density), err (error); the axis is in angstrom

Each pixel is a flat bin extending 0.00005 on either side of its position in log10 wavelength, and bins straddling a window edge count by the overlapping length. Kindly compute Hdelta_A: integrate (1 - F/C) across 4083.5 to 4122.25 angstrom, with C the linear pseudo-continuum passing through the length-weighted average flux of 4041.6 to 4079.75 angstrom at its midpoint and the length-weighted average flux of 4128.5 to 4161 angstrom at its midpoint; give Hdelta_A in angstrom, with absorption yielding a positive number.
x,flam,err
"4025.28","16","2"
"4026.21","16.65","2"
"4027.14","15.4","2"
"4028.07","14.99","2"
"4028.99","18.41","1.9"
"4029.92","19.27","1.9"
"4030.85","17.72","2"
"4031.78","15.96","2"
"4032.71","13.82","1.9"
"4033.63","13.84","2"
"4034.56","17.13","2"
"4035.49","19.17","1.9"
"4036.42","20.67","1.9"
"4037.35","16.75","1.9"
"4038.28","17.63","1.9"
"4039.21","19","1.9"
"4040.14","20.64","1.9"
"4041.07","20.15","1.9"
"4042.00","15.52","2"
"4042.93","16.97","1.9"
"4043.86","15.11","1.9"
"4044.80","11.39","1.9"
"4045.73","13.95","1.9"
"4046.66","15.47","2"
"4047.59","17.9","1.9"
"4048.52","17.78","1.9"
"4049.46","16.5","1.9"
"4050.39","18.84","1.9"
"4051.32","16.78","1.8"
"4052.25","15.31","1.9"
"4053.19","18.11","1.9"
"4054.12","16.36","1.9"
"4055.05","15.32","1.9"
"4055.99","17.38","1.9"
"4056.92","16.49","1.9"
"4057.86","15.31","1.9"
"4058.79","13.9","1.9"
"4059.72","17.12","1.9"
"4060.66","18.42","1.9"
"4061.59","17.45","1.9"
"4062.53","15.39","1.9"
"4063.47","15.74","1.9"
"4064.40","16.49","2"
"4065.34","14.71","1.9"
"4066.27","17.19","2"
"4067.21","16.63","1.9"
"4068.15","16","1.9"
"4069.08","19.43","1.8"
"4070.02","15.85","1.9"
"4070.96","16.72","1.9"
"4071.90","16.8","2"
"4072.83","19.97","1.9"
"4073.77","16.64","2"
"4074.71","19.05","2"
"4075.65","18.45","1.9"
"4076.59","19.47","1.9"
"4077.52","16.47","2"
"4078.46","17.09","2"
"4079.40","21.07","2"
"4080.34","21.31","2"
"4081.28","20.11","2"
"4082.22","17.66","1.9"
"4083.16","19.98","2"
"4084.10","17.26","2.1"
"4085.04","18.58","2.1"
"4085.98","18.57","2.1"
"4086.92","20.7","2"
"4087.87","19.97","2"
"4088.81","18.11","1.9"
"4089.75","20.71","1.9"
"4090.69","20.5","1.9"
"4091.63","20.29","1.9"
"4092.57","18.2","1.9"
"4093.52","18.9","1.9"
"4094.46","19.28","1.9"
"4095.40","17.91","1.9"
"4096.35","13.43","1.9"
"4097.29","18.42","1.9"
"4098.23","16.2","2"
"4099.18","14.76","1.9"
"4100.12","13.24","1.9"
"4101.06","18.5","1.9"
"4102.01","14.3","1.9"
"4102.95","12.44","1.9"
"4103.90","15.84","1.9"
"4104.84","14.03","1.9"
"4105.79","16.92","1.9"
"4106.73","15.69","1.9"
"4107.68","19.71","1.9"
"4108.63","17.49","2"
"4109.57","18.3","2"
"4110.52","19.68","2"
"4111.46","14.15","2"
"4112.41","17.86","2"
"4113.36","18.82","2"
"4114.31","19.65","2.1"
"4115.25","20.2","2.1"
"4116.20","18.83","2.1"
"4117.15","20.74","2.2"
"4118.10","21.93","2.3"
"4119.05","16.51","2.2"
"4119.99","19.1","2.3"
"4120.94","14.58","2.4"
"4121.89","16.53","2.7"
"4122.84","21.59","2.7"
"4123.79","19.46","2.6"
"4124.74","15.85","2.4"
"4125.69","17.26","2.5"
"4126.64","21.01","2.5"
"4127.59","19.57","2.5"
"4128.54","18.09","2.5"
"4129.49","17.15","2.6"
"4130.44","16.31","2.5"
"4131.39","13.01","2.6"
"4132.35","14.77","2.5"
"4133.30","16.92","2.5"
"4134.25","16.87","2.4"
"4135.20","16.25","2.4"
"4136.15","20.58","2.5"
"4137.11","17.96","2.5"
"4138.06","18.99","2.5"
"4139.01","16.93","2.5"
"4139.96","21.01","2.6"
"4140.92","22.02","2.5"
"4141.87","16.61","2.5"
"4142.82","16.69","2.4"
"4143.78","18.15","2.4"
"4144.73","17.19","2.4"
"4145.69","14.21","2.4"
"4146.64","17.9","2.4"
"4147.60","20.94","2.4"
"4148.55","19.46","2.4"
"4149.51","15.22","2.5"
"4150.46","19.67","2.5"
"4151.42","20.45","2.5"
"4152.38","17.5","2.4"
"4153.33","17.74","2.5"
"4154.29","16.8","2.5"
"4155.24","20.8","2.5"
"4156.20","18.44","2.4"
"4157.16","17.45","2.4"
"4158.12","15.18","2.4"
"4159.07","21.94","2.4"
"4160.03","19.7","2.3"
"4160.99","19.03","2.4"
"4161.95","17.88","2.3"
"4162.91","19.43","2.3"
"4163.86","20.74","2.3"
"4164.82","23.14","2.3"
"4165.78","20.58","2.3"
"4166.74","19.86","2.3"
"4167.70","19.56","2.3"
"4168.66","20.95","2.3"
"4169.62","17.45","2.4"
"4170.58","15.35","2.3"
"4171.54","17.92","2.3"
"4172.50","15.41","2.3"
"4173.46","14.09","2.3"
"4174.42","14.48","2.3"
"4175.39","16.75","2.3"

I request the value -0.9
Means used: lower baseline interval 16.7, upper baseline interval 17.9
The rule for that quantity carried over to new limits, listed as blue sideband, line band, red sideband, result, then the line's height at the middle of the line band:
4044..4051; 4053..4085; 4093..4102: -2.30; 16.2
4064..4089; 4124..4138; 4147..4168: 1.10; 18.8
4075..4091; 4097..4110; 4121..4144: 1.76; 18.6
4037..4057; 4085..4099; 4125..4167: -0.87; 17.5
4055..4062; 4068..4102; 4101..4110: -3.85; 16.3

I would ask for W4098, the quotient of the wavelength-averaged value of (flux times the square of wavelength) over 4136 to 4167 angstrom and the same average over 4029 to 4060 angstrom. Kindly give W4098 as 1.2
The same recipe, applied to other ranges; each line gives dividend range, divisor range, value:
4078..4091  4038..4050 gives 1.18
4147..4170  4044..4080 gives 1.19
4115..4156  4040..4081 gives 1.10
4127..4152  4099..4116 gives 1.08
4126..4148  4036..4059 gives 1.11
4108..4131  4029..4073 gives 1.13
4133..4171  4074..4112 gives 1.08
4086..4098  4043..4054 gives 1.19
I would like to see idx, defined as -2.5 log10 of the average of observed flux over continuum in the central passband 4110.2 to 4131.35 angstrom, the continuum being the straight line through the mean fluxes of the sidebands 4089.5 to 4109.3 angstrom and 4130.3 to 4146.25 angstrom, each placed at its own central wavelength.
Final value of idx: -0.07 mag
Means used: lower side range 17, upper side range 17.3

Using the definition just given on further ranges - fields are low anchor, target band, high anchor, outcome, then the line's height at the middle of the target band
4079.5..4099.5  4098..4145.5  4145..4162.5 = 0.06 mag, 18.5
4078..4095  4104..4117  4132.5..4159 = 0.06 mag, 18.8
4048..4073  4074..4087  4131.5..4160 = -0.11 mag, 17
